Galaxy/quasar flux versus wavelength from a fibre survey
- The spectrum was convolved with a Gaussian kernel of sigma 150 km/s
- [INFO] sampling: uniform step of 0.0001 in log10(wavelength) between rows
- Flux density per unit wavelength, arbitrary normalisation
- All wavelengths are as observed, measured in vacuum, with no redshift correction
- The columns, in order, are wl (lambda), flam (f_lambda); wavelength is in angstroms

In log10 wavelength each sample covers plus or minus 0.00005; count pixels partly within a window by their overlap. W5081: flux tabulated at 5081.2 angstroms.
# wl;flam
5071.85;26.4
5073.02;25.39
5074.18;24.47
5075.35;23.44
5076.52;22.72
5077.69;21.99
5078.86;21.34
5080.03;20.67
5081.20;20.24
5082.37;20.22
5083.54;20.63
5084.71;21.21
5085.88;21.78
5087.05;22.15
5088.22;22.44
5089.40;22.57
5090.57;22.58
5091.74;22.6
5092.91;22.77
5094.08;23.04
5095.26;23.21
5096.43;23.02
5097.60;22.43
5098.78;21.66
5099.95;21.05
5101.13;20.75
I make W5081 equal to 20.24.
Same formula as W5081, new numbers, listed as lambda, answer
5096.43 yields 23.02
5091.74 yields 22.6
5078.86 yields 21.34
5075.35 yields 23.44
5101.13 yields 20.75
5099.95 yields 21.05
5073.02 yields 25.39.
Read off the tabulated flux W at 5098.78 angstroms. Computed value 21.66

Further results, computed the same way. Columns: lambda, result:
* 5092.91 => 22.77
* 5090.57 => 22.58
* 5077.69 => 21.99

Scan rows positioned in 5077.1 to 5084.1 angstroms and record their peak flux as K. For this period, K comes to 21.99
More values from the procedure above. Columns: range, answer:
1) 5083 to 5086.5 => 21.78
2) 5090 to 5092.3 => 22.6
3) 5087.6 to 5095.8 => 23.21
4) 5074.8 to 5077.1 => 23.44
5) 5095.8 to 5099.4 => 23.02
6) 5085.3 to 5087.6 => 22.15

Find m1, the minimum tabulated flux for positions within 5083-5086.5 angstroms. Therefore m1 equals 20.63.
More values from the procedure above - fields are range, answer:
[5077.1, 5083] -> 20.22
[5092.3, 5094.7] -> 22.77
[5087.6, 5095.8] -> 22.44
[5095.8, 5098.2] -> 22.43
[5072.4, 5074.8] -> 24.47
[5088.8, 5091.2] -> 22.57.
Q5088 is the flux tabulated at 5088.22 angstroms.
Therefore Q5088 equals 22.44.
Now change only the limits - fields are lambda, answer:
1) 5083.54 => 20.63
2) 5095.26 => 23.21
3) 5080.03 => 20.67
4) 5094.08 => 23.04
